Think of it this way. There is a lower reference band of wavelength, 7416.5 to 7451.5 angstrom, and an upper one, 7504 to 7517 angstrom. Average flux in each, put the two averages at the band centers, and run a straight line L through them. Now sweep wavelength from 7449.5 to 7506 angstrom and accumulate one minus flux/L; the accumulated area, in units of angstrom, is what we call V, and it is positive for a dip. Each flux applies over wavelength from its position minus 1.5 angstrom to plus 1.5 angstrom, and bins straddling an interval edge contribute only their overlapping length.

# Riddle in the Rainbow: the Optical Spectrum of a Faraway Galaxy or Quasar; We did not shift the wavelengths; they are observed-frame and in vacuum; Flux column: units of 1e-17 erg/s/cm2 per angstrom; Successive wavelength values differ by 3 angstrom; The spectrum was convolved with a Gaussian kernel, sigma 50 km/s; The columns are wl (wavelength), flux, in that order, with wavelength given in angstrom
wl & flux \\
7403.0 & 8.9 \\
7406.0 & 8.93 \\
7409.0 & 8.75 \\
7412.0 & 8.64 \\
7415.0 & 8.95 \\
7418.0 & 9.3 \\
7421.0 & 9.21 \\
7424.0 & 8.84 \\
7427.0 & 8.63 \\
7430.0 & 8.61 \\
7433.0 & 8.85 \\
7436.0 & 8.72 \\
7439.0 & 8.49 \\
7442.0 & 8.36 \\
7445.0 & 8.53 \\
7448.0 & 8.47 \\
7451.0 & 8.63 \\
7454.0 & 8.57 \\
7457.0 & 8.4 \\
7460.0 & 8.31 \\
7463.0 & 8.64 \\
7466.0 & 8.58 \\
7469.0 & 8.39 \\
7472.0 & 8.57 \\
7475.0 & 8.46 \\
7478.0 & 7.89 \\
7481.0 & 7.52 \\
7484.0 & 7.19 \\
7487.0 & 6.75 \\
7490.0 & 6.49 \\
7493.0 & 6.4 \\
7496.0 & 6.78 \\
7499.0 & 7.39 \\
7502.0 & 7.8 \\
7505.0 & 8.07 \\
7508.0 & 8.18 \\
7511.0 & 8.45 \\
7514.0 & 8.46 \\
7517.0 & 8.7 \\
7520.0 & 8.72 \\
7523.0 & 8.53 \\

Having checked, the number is 4.5 angstrom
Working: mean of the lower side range 8.72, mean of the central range 7.83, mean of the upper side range 8.35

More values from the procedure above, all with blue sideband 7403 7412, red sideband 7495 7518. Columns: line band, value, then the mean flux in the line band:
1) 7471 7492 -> 1.8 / 7.5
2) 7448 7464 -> -0.2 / 8.5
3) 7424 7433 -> -0.1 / 8.7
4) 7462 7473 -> -0.3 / 8.54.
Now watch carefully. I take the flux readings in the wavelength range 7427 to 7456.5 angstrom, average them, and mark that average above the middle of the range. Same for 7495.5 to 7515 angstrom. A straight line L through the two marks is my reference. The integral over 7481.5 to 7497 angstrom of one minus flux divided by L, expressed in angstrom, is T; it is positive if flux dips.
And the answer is 2.52 angstrom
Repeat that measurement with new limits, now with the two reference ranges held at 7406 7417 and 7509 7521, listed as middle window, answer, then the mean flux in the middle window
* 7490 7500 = 2.1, 6.78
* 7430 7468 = 0.8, 8.55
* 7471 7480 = 0.4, 8.25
